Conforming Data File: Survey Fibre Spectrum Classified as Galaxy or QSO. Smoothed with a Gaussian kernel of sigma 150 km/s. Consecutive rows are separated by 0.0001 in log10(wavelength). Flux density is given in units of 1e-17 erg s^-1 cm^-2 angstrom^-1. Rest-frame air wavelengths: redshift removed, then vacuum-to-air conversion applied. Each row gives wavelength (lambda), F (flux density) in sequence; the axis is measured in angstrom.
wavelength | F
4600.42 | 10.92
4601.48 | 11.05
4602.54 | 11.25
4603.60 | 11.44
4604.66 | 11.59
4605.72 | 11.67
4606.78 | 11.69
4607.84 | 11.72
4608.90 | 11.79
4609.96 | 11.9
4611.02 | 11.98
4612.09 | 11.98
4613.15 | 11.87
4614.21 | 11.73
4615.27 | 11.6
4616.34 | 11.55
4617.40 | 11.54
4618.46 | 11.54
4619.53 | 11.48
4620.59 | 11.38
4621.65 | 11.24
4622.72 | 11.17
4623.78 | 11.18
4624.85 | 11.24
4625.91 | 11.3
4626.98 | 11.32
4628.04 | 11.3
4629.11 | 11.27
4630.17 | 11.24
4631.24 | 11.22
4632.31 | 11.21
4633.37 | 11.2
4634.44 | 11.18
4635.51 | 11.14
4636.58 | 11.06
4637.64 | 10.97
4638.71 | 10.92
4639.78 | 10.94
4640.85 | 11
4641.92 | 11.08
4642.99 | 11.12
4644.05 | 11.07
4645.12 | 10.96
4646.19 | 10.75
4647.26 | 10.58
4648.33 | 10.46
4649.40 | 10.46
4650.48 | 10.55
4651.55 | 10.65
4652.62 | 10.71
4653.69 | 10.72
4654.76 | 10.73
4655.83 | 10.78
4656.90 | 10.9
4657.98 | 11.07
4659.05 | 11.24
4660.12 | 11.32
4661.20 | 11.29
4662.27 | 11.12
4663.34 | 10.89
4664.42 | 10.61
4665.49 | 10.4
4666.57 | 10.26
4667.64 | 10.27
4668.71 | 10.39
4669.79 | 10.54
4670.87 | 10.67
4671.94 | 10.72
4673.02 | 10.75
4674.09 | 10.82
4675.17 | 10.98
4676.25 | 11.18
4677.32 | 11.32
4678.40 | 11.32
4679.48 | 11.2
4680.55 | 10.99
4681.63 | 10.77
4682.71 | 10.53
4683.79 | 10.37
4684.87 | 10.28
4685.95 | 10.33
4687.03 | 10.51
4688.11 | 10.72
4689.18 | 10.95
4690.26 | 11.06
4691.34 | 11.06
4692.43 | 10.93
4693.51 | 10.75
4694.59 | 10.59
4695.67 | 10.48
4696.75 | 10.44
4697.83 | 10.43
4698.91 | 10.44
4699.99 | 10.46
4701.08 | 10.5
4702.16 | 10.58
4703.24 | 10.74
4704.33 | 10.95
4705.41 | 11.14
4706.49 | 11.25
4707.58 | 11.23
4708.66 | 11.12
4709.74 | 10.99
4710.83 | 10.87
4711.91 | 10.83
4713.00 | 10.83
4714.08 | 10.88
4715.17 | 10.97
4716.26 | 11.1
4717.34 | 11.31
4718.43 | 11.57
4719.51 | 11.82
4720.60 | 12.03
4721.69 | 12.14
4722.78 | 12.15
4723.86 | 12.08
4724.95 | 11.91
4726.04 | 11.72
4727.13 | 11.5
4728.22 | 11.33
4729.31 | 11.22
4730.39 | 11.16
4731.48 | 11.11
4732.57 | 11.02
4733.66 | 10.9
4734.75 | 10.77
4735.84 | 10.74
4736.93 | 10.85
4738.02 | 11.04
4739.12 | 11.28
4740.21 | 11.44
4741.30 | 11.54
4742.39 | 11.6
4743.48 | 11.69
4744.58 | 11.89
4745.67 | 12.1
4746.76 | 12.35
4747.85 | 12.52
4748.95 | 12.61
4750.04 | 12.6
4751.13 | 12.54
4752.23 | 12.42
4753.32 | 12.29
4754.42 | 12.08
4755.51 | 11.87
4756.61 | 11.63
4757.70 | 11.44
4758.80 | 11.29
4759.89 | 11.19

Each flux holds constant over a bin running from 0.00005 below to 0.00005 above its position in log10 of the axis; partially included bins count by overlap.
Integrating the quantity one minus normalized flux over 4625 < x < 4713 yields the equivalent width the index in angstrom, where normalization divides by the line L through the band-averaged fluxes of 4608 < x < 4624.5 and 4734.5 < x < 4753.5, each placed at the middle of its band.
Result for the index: 6.2 angstrom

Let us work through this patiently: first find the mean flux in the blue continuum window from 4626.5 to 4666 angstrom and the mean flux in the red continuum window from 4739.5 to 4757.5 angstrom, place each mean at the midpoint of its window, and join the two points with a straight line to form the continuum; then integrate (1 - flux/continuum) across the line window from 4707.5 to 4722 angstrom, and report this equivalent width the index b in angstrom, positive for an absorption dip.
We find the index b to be 0.55 angstrom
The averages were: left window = 11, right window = 12.1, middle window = 11.3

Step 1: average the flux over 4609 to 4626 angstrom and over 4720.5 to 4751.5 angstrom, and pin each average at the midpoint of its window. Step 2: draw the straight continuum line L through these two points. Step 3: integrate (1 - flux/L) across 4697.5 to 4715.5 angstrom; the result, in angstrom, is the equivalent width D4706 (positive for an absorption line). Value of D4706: 1.2 angstrom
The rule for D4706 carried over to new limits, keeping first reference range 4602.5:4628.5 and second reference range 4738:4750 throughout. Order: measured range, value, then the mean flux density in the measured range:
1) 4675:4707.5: 2.7 angstrom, 10.8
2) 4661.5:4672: 1.0 angstrom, 10.6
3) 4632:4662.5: 1.8 angstrom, 10.9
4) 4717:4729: 0.1 angstrom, 11.8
